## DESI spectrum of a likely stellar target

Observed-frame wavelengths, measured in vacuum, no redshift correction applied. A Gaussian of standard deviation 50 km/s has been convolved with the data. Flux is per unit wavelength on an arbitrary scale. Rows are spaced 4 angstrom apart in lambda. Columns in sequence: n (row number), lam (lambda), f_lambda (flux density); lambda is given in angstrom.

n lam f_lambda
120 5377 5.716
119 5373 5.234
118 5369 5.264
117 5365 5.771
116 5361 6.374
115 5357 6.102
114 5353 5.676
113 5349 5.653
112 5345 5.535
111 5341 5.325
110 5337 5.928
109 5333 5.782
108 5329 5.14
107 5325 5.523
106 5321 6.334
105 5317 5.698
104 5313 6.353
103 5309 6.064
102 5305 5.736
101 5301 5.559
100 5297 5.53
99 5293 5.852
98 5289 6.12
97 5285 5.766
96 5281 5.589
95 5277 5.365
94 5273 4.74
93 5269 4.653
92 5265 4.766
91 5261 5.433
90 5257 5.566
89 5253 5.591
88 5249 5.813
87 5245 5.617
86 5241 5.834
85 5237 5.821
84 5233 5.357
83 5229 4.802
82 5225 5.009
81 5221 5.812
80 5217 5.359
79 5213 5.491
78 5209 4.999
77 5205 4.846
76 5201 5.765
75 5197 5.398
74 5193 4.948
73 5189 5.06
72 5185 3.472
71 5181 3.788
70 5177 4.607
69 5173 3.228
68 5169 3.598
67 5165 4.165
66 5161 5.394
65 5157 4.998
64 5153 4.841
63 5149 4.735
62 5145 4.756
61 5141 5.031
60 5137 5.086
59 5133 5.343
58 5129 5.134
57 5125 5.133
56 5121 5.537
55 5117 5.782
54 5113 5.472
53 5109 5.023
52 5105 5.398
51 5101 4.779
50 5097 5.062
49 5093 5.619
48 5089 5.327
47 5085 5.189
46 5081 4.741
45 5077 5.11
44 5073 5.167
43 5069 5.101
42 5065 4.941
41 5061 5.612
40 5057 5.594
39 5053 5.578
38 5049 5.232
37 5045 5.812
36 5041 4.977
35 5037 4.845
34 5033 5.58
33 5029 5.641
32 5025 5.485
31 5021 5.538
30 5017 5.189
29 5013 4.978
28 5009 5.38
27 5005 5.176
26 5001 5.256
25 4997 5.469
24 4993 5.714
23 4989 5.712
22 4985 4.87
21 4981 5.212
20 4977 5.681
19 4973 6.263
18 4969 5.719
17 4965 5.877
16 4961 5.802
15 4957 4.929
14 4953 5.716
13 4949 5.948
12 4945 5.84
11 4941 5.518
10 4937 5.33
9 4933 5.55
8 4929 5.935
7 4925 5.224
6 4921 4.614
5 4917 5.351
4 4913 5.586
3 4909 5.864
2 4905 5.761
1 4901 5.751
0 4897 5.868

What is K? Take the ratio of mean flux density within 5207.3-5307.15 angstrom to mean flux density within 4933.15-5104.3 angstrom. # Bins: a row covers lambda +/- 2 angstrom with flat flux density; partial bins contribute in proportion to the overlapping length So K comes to 1.0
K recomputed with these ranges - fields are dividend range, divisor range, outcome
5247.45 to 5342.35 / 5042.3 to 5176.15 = 1.10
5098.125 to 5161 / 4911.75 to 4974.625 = 0.92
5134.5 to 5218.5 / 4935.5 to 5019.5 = 0.86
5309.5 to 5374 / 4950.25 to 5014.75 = 1.05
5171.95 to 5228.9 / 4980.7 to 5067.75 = 0.91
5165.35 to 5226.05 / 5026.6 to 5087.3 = 0.90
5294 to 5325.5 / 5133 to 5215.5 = 1.24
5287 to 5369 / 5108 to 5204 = 1.20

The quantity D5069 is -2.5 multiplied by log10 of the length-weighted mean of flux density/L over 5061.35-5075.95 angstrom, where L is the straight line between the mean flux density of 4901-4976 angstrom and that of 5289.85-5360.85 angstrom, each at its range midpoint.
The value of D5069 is 0.11 mag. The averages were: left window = 5.61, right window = 5.77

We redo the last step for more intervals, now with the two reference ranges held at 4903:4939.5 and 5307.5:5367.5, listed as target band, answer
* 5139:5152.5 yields 0.168 mag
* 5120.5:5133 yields 0.078 mag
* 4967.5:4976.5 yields -0.084 mag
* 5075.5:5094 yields 0.086 mag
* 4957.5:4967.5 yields -0.038 mag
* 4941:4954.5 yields -0.058 mag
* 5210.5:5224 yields 0.042 mag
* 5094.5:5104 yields 0.124 mag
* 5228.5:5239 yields 0.063 mag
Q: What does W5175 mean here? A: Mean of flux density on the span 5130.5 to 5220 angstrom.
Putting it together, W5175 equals 4.78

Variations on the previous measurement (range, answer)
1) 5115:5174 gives 4.88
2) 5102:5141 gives 5.29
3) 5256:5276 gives 5.02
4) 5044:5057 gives 5.53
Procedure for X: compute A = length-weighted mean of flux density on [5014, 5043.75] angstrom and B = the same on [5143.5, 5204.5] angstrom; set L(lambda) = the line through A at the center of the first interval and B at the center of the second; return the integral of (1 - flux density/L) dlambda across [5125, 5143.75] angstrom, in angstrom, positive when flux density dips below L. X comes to -1.3 angstrom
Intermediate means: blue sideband 5.32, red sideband 4.59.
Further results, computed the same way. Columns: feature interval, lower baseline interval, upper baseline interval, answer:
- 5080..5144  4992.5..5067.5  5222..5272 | 1.53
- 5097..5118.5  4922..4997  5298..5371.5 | 1.51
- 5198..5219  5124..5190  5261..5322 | -1.36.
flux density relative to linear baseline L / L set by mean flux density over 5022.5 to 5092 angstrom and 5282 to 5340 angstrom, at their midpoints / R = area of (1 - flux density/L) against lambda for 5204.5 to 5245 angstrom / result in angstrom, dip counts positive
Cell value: 1.9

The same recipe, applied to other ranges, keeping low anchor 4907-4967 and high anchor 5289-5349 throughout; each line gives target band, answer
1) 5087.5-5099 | 0.6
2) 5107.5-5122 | 0.4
